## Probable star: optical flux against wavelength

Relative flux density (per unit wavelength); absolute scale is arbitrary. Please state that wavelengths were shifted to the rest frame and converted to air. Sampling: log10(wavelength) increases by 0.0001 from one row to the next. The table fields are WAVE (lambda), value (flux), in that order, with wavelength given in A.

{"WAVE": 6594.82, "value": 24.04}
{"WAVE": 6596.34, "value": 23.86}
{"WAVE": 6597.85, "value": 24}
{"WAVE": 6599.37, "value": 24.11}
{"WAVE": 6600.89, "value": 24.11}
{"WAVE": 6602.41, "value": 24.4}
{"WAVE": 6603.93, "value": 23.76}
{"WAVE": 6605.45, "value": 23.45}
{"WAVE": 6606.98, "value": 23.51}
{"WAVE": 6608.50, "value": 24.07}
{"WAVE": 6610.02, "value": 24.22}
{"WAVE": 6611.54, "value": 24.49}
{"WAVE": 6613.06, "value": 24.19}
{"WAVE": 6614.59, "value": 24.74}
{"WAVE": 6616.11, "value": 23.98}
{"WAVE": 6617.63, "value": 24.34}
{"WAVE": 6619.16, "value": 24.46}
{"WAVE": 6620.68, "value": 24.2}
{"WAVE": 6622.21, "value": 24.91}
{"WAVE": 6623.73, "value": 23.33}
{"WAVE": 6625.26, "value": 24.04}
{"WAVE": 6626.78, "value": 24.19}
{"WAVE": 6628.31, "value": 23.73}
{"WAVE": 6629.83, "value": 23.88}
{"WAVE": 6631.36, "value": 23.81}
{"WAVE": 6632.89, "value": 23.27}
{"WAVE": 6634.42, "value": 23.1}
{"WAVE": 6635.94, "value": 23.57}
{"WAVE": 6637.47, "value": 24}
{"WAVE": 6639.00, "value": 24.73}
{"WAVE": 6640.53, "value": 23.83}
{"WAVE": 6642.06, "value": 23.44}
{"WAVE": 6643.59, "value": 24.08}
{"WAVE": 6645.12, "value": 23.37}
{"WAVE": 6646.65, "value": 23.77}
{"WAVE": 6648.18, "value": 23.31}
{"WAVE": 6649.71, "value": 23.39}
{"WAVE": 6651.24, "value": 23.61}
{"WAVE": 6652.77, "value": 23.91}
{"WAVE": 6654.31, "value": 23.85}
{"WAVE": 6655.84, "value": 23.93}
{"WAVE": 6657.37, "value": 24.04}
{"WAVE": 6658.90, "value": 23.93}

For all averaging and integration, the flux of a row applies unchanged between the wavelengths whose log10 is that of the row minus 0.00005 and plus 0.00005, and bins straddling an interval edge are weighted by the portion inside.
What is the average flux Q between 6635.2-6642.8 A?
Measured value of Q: 23.9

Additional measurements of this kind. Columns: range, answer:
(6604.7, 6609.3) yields 23.7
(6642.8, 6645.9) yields 23.7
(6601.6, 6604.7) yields 24.1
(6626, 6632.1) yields 23.9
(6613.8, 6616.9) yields 24.4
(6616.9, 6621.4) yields 24.3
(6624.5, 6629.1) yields 24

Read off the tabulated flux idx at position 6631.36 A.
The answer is 23.81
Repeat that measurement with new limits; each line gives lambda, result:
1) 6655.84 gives 23.93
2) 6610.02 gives 24.22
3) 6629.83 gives 23.88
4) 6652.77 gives 23.91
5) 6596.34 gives 23.86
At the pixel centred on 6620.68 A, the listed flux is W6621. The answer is 24.2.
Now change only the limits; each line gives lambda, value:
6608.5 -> 24.07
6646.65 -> 23.77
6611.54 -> 24.49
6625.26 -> 24.04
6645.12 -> 23.37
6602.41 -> 24.4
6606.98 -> 23.51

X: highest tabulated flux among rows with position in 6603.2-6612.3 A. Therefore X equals 24.49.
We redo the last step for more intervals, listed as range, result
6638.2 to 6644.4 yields 24.73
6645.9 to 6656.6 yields 23.93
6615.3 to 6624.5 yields 24.91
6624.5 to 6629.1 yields 24.19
